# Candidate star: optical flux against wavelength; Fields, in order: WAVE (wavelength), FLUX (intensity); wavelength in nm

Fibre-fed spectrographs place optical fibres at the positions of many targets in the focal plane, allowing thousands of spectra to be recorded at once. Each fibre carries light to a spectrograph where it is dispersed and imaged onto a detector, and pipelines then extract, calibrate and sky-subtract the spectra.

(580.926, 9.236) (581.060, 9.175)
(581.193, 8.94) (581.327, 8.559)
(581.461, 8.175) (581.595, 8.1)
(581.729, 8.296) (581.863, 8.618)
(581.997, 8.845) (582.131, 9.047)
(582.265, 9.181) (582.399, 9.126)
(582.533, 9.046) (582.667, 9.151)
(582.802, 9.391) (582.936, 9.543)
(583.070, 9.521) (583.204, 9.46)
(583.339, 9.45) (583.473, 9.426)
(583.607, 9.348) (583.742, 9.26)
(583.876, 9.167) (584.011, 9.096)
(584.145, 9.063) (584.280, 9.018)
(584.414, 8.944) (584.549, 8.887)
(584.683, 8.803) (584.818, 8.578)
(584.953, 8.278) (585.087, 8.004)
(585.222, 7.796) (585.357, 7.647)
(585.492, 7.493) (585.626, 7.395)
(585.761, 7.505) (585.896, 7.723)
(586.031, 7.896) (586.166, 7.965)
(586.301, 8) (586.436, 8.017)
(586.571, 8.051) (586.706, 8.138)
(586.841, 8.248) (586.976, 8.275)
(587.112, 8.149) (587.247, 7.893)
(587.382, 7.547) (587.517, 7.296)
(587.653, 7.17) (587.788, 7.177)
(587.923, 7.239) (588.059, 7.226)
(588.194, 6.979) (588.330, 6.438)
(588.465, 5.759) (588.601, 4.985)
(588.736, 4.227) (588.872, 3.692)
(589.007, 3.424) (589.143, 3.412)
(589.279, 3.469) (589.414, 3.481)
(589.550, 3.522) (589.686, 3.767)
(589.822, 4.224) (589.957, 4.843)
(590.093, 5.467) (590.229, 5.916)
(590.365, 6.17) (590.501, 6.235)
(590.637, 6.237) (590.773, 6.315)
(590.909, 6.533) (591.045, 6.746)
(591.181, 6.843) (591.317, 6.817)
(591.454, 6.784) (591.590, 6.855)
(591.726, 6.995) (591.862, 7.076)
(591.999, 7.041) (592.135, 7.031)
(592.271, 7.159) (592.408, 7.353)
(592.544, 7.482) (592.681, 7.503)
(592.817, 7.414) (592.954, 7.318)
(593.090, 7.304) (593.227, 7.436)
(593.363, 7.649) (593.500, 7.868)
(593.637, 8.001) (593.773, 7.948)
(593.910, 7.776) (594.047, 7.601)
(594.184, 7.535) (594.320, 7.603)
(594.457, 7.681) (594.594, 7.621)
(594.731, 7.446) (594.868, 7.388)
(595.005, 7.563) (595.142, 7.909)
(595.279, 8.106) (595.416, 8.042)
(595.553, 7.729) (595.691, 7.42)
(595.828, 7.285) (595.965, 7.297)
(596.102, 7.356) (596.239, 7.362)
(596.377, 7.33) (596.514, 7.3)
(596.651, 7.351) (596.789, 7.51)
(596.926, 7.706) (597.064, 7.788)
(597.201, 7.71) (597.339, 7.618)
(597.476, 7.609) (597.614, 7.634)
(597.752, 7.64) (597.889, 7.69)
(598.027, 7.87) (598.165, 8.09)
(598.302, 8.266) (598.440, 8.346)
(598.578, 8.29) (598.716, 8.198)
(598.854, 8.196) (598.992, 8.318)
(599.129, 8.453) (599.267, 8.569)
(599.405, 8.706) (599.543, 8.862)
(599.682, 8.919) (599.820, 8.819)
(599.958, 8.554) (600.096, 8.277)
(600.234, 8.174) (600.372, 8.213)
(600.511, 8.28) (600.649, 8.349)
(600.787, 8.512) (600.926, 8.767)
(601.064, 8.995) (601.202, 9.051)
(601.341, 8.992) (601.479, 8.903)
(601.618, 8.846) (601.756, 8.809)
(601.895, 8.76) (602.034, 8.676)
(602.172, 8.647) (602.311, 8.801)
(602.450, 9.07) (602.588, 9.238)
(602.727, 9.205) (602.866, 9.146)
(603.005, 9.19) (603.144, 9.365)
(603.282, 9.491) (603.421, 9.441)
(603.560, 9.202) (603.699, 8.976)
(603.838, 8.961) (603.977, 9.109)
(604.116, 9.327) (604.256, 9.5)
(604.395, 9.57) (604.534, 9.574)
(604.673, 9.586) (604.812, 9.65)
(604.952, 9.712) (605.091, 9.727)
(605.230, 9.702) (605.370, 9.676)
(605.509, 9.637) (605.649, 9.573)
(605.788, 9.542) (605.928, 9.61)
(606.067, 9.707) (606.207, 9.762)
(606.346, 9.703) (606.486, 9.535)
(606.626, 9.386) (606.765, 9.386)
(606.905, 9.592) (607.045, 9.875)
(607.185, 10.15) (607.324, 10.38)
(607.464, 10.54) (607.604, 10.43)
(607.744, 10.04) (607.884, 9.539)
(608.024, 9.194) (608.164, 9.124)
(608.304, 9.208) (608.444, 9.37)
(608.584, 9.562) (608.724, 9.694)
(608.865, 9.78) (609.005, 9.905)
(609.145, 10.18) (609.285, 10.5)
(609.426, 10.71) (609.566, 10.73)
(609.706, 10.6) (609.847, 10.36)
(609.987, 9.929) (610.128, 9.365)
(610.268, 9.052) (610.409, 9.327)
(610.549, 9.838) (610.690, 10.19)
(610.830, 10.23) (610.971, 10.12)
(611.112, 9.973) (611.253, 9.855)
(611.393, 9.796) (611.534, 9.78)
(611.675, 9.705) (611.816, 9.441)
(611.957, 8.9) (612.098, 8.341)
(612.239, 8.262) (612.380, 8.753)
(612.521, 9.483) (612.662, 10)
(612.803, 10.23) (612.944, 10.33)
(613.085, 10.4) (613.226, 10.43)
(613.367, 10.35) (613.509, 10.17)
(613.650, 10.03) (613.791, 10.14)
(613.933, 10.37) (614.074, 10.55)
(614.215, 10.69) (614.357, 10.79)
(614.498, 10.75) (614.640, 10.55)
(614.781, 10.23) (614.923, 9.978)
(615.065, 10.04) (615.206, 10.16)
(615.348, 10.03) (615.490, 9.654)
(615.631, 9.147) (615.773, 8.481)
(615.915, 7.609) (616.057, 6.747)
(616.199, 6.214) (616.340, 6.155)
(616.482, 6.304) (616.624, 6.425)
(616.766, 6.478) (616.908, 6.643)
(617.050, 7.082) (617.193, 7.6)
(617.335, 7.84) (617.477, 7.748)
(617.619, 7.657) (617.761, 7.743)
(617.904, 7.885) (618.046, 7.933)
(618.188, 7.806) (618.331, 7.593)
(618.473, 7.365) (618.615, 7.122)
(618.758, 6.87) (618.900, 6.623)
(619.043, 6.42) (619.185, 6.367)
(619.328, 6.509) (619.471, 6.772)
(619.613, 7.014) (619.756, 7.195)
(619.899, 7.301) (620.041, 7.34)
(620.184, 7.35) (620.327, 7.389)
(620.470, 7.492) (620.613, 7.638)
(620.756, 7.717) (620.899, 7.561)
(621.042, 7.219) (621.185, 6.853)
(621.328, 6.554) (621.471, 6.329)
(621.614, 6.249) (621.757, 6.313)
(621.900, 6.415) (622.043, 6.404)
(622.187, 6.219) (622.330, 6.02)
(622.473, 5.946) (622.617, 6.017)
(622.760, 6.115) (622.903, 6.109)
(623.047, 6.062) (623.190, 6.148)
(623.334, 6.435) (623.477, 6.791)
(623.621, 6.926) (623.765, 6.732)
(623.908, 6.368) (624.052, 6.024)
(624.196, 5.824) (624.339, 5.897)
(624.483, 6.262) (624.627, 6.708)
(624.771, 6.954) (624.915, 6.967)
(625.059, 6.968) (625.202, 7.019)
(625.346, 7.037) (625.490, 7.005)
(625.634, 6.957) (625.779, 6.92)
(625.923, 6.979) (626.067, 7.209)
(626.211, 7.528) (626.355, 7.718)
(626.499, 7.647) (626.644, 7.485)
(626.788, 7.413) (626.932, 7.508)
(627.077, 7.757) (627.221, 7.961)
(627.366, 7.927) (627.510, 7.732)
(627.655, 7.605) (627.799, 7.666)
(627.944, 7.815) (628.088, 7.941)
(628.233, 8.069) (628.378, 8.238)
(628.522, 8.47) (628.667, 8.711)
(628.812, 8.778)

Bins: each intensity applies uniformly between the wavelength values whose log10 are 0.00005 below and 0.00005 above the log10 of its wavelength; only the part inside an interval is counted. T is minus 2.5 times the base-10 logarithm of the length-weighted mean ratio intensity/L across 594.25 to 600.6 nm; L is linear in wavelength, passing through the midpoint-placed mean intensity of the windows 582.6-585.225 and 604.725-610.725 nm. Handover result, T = 0.19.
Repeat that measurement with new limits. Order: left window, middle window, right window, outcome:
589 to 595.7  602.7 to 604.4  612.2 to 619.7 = -0.222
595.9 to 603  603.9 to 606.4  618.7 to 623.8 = -0.212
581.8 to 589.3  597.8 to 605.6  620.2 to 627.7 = -0.193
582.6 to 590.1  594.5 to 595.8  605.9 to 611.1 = 0.089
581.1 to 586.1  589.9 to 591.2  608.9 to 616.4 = 0.412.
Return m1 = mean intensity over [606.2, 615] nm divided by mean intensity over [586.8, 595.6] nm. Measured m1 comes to 1.5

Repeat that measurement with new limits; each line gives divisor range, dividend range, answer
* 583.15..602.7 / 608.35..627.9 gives 1.07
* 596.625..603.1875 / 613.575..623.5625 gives 0.90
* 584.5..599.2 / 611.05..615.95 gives 1.38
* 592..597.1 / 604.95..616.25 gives 1.29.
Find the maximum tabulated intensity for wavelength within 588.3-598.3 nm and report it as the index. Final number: 8.106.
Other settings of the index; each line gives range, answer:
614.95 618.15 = 10.16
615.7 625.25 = 8.481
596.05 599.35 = 8.569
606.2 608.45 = 10.54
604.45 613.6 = 10.73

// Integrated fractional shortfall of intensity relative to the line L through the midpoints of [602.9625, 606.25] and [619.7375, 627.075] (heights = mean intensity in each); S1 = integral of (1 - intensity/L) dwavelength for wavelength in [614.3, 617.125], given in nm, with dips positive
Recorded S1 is -0.189 nm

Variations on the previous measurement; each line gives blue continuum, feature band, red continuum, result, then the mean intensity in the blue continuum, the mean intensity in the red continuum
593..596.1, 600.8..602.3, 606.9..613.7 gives -0.04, 7.64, 9.83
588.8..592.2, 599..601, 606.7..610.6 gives -0.18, 5.55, 9.87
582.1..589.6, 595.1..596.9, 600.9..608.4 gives 0.22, 7.64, 9.4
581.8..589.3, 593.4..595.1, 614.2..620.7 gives 0.04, 7.85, 7.86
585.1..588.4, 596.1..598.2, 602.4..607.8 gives 0.27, 7.64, 9.57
